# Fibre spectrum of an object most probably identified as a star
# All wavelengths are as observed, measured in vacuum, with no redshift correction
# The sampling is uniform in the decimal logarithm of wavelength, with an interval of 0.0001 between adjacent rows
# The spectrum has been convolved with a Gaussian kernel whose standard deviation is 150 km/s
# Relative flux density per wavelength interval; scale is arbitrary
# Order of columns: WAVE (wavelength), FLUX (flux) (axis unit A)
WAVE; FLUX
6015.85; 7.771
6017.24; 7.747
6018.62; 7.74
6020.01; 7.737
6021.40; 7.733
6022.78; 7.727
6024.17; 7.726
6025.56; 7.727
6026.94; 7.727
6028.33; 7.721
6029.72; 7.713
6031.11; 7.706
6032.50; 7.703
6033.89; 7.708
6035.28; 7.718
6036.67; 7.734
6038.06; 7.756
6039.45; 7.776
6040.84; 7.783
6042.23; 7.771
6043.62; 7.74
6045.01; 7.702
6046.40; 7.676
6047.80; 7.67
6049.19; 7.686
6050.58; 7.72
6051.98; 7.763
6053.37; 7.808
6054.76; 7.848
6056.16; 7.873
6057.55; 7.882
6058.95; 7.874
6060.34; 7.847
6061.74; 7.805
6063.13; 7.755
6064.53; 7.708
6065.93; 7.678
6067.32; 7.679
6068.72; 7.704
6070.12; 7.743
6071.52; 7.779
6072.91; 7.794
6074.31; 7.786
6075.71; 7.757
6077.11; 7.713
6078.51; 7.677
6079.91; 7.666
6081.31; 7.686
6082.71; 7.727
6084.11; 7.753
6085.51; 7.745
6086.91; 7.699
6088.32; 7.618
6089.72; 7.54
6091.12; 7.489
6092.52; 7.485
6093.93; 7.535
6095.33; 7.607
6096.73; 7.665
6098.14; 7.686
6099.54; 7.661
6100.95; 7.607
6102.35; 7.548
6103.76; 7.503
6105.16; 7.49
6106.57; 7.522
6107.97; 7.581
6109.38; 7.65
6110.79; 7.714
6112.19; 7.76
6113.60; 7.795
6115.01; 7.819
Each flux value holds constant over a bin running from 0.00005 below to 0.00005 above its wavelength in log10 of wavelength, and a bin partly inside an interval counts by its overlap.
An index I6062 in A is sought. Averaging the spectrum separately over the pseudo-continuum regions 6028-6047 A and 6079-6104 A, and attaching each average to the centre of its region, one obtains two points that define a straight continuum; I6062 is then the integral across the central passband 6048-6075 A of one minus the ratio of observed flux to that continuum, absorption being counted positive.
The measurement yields -0.32 A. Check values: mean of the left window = 7.73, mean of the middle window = 7.78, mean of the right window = 7.62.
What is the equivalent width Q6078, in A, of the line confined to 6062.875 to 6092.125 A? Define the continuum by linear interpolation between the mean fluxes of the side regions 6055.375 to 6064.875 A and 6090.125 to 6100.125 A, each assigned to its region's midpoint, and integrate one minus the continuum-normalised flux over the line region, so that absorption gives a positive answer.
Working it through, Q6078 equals 0.0 A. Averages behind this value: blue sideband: 7.82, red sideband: 7.59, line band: 7.7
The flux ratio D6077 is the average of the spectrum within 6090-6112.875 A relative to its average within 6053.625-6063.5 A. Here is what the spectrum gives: 0.97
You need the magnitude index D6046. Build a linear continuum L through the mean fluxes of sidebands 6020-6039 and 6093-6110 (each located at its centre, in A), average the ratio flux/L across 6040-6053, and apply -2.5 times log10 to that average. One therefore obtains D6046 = -0.01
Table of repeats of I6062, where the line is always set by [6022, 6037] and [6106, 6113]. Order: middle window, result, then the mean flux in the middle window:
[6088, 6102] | 0.14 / 7.59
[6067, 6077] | -0.08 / 7.75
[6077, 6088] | -0.04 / 7.7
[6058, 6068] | -0.10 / 7.77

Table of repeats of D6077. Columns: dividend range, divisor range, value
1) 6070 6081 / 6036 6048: 1.00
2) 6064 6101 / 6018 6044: 0.99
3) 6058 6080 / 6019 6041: 1.00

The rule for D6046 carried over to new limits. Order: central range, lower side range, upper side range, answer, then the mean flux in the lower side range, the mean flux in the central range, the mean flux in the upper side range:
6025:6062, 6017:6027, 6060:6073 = -0.002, 7.74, 7.76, 7.75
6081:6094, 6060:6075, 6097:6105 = 0.004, 7.75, 7.63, 7.6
